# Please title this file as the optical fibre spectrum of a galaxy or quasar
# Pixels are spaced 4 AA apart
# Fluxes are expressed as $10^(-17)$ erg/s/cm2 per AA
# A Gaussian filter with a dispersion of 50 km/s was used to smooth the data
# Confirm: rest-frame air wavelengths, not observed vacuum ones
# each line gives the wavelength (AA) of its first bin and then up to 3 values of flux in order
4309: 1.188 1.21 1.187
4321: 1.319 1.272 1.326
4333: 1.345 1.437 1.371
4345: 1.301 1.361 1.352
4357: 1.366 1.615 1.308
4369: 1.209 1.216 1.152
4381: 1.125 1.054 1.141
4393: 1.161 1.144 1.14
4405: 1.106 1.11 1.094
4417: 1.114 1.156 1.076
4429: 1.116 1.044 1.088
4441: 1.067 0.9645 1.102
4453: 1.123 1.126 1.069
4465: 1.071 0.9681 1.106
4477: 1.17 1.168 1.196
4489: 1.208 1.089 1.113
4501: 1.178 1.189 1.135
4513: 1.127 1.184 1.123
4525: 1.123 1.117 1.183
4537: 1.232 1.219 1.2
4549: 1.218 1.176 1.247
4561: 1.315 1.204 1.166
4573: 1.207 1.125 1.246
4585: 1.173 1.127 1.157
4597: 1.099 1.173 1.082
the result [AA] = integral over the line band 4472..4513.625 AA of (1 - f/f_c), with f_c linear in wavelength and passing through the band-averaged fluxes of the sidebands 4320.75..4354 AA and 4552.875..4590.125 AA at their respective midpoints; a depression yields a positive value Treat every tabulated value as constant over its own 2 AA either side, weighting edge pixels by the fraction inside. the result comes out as 3.2 AA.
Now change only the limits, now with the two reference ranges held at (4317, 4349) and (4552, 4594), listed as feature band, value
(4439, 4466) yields 4.0 AA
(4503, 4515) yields 0.8 AA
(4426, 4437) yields 1.7 AA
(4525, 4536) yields 0.6 AA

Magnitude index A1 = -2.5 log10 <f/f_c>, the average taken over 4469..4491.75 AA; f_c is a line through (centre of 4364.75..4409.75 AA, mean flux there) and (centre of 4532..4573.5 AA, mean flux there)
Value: 0.04 mag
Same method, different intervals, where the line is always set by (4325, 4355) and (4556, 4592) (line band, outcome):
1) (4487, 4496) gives 0.10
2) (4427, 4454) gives 0.20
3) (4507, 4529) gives 0.09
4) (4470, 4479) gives 0.13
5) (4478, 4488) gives 0.07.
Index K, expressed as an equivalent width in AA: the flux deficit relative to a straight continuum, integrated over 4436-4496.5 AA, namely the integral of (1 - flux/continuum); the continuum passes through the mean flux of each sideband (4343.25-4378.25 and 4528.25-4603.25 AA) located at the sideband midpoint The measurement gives 7.4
